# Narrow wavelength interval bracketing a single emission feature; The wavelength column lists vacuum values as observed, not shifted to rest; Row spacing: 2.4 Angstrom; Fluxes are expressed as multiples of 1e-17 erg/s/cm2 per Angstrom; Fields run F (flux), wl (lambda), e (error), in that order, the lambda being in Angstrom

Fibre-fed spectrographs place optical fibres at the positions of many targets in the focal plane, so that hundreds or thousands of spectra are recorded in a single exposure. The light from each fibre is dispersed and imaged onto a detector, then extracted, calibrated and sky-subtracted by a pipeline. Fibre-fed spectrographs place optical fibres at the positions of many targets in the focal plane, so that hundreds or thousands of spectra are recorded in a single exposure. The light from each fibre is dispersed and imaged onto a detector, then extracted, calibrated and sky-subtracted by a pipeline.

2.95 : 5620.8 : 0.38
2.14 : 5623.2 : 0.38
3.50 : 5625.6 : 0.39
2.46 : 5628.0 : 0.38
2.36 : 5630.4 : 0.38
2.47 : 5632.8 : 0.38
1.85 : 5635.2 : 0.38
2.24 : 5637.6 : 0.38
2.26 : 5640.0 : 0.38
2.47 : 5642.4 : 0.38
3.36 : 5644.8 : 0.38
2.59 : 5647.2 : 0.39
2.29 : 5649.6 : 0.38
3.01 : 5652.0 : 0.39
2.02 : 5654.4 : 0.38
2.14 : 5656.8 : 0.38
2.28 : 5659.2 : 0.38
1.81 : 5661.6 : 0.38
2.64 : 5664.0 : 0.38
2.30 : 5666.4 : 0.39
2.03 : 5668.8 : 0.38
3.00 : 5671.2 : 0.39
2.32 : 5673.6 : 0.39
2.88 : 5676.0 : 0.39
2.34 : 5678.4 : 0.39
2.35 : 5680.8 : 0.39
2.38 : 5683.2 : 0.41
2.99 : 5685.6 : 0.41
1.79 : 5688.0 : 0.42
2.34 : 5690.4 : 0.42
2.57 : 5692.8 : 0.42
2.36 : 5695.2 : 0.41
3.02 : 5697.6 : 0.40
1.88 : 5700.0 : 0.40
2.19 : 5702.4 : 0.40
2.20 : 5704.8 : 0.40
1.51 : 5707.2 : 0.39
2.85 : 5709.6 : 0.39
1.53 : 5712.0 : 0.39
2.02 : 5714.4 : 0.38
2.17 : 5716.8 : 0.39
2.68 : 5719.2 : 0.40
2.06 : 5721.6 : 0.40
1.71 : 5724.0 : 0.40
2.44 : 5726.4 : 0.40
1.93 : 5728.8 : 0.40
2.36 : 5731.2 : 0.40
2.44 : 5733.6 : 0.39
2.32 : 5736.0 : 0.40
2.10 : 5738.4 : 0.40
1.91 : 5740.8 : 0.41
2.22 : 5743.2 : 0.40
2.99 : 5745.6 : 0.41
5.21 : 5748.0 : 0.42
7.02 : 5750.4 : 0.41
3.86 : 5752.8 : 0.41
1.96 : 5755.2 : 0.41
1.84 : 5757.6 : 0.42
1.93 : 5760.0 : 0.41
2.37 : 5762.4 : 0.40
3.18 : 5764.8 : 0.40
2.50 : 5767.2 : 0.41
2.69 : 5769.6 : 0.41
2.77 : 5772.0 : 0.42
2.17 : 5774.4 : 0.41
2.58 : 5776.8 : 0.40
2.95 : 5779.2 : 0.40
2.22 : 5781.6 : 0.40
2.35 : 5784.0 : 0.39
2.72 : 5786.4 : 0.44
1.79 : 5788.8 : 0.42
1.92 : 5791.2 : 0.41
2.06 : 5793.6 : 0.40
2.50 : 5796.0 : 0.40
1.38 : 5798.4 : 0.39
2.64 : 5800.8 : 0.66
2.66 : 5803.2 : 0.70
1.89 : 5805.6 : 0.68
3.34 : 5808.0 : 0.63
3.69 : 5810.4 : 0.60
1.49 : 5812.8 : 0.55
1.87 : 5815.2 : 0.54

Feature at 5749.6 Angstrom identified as H-gamma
